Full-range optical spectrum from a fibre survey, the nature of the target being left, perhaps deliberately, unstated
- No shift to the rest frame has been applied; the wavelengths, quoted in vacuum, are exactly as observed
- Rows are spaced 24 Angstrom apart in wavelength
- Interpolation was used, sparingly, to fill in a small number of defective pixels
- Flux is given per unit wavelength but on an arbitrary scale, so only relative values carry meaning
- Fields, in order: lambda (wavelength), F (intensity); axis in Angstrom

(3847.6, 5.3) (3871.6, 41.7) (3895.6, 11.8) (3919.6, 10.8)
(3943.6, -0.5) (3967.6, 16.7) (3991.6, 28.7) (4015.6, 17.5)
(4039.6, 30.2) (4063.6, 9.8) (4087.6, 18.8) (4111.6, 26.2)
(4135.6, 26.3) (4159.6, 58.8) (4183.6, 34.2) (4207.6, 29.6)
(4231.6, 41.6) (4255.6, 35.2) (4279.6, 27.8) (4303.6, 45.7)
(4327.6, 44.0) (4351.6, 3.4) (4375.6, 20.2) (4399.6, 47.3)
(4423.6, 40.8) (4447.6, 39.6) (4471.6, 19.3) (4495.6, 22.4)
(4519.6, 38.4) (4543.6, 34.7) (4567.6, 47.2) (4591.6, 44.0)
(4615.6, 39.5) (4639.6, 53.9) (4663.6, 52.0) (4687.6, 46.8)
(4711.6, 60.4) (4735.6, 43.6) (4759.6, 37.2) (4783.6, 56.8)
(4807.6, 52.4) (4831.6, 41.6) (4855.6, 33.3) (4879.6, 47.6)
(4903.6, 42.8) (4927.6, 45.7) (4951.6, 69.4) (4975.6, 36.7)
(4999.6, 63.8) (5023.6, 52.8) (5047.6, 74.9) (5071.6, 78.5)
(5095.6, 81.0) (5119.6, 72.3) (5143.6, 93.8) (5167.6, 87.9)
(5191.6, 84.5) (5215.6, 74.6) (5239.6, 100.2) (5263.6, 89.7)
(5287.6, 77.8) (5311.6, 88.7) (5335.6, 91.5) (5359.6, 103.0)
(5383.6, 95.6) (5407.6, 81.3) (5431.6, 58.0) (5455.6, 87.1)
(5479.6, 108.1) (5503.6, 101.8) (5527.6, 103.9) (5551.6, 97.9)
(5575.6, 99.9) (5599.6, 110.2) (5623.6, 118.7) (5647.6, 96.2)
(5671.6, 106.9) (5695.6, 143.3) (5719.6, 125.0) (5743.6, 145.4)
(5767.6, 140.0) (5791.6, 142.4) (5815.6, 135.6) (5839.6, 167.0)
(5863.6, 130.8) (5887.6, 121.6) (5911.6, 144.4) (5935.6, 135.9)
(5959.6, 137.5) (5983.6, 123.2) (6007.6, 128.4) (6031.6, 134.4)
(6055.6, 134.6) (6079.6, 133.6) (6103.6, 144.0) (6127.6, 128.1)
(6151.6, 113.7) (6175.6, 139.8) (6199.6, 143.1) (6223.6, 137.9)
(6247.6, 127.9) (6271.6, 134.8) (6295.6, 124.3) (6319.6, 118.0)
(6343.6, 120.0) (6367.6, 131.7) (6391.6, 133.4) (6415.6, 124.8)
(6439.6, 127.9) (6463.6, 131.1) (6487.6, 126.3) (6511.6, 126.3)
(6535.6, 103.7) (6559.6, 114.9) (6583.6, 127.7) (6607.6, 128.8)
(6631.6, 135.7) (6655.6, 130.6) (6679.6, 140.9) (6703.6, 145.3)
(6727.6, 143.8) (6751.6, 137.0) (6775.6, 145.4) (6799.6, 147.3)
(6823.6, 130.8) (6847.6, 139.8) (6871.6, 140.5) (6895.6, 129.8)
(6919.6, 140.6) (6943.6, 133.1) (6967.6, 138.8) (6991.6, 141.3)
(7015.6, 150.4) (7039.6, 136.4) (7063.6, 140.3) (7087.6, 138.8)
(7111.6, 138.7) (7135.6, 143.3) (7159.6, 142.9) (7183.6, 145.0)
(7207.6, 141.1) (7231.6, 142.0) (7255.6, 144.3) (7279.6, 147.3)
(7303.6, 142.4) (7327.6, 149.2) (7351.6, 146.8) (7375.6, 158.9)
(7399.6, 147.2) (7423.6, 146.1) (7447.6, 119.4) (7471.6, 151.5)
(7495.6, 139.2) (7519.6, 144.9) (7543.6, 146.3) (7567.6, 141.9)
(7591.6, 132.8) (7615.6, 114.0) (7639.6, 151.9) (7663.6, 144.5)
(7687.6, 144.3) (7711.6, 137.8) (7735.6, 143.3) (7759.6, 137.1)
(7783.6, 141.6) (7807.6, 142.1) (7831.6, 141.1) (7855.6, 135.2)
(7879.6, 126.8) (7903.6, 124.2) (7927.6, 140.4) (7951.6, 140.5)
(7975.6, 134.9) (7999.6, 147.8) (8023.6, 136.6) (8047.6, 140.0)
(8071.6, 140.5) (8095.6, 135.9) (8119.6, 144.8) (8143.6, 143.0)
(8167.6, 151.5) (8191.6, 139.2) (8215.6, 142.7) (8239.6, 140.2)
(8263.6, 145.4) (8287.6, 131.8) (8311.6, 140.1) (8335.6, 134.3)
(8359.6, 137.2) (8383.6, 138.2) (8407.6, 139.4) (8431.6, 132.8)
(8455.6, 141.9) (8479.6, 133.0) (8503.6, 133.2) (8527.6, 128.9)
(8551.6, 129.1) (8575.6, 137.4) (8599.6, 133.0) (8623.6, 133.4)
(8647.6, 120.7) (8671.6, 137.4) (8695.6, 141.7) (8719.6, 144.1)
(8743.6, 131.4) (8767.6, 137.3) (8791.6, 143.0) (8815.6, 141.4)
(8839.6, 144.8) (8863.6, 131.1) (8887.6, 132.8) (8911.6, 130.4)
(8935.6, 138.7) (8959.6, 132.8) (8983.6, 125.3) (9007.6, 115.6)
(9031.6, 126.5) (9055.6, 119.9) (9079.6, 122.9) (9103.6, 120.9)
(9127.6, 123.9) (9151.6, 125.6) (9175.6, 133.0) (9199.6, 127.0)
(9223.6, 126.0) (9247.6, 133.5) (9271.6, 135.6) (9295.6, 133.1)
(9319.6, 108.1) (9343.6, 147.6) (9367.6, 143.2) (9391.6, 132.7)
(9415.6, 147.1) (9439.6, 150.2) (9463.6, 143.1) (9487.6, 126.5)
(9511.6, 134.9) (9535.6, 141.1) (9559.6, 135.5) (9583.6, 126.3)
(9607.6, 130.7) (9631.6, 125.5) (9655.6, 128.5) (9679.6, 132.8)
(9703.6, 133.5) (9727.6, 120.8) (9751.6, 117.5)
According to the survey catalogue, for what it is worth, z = 0.263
